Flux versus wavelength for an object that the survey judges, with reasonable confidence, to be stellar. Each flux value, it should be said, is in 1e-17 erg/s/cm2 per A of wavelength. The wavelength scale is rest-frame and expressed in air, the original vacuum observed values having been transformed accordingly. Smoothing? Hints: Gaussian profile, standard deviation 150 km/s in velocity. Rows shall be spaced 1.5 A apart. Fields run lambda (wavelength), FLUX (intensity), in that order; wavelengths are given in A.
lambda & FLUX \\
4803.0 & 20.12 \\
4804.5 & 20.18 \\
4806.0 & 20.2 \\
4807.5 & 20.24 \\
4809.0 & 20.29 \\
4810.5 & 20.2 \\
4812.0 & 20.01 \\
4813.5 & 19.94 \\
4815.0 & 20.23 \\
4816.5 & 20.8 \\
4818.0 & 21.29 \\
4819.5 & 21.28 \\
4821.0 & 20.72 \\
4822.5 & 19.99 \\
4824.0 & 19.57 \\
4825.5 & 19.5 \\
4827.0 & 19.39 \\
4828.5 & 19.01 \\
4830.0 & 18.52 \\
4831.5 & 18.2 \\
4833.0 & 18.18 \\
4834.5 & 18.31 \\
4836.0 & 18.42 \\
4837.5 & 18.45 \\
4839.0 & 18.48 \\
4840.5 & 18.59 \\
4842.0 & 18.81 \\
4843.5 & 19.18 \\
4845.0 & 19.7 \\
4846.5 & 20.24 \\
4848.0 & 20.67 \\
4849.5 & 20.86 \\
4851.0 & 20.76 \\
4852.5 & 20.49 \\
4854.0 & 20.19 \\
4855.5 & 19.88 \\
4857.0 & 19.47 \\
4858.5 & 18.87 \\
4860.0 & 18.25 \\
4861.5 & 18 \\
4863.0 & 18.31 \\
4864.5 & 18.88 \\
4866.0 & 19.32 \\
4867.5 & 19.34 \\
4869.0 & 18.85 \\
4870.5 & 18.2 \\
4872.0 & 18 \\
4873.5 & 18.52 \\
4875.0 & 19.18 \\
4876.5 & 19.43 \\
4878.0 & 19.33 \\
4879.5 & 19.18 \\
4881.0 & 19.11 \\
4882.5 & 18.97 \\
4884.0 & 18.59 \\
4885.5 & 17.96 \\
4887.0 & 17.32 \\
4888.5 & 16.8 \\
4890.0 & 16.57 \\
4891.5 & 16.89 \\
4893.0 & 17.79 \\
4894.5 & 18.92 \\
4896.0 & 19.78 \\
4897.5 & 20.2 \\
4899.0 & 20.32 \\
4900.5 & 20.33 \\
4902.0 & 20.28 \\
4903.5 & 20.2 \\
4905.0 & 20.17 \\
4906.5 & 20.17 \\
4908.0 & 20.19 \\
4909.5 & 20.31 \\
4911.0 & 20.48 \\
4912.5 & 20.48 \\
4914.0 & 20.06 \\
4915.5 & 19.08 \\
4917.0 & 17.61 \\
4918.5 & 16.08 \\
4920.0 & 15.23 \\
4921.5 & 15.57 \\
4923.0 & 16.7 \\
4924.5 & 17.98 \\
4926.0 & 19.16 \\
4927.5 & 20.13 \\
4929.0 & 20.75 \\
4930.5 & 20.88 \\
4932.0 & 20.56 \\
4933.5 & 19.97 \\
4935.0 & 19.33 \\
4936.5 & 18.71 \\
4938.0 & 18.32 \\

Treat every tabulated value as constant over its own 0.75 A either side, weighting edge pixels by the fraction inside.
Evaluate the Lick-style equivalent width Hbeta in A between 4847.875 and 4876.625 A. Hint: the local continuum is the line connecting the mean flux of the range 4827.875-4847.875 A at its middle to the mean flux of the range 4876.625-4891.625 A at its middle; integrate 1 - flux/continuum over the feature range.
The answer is -1.2 A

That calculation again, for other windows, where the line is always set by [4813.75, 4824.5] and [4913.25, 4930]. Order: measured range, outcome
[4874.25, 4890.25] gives 0.5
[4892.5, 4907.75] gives -1.0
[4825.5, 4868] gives 1.5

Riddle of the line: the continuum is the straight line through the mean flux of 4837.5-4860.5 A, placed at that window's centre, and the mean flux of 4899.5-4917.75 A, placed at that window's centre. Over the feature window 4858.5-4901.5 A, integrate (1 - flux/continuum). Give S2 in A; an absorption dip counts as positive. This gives 2.4 A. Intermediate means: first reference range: 19.6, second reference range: 20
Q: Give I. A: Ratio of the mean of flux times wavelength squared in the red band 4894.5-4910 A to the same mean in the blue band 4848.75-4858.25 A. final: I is 1.02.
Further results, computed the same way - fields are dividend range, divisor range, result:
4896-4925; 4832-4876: 1.02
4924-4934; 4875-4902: 1.08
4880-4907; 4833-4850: 1.01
